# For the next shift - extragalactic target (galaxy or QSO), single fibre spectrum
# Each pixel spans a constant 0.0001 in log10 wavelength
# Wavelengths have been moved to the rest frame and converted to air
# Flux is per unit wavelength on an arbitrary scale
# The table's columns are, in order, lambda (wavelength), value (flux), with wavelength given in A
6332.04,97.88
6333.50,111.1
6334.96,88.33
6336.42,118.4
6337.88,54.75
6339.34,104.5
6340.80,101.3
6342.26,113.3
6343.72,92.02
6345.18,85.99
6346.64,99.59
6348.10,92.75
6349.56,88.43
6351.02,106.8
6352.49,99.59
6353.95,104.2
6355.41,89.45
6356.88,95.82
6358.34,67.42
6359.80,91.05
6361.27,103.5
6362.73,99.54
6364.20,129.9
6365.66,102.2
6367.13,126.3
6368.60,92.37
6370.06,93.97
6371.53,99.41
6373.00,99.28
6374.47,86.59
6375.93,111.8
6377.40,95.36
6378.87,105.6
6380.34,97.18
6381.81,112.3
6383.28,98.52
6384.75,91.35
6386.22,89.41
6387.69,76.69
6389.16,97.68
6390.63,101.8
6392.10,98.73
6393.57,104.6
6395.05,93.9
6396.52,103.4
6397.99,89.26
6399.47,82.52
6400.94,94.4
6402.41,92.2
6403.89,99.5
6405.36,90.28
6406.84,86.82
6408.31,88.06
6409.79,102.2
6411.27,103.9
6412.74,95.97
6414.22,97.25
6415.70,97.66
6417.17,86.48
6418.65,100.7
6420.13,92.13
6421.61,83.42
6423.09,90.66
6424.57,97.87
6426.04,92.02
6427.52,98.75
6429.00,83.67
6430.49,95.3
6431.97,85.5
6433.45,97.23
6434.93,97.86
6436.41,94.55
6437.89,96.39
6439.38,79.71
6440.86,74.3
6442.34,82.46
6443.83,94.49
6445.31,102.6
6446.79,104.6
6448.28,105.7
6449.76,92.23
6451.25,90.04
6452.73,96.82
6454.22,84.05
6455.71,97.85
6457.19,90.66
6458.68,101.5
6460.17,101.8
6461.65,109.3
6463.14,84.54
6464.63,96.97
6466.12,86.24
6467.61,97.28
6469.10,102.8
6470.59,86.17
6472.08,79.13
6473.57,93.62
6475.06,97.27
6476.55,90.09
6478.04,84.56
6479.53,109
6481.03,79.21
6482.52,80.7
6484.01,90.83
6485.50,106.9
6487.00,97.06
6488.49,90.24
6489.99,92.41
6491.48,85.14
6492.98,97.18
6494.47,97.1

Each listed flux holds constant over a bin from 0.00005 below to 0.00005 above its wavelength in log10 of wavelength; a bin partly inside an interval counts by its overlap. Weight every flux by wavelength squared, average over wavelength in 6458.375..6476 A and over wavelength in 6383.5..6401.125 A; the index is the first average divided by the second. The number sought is 1.0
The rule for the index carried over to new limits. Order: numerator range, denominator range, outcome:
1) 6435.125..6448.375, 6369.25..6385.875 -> 0.95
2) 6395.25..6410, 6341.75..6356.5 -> 0.97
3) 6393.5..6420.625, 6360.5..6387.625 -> 0.94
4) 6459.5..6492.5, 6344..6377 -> 0.98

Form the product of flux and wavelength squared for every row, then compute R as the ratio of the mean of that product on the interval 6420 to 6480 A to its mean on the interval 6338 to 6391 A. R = 0.98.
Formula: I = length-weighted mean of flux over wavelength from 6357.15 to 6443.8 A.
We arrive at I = 95.1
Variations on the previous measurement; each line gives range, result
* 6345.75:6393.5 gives 98.3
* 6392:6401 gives 95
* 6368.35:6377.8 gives 97.3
